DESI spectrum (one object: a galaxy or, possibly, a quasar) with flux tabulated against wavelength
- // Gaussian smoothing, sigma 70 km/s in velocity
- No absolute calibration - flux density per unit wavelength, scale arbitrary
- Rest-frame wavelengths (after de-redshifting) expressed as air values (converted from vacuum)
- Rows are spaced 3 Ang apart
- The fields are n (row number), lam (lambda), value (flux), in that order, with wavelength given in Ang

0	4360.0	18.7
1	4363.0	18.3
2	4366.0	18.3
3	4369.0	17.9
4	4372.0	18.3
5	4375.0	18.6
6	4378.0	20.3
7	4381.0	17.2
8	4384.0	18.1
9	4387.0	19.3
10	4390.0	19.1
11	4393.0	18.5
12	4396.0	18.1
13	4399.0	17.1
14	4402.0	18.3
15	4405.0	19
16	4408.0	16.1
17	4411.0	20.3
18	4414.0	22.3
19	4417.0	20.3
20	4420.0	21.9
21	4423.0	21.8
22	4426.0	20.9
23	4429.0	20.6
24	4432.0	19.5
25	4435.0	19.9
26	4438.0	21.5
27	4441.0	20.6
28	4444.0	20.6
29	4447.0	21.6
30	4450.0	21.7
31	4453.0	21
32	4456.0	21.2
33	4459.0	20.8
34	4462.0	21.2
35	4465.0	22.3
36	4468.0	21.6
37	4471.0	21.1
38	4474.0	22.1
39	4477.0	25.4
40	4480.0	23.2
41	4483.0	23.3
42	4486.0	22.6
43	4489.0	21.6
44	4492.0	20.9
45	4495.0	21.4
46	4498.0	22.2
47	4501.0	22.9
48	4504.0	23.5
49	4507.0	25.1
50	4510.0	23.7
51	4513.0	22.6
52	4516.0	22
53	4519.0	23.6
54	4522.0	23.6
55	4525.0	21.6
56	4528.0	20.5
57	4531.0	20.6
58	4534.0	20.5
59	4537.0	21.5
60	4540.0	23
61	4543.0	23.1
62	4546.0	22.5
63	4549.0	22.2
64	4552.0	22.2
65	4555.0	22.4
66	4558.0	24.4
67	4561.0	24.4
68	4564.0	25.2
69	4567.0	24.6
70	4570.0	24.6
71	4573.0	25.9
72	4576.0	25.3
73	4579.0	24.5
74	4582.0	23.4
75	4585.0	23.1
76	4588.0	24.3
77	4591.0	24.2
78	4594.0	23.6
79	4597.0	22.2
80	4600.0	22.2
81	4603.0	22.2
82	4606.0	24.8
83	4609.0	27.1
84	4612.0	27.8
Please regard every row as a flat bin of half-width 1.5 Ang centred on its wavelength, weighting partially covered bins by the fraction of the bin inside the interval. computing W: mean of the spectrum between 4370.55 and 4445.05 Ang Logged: 19.5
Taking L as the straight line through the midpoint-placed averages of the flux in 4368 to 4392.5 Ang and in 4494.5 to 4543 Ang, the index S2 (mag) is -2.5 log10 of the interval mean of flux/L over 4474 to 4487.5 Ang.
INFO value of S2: -0.10 mag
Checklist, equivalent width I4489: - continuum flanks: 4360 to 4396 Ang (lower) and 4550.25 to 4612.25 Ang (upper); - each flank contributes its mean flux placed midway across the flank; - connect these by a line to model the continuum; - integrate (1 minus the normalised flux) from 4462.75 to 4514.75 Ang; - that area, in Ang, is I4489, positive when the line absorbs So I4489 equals -2.6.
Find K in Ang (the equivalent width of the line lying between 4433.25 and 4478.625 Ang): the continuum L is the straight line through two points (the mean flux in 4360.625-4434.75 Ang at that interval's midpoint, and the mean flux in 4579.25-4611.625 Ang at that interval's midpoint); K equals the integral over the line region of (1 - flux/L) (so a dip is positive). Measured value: -2.1 Ang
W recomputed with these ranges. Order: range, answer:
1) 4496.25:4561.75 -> 22.6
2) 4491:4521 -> 22.8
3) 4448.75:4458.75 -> 21.2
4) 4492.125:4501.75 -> 21.9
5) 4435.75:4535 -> 22.1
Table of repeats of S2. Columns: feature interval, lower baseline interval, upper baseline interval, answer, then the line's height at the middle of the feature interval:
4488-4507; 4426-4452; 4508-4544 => -0.03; 21.7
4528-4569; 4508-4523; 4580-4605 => 0.02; 23.2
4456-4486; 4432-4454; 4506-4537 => -0.04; 21.4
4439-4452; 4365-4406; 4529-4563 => -0.06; 19.9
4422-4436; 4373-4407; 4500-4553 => -0.05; 19.6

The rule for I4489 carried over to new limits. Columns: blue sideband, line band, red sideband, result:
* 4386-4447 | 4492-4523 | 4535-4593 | -1.0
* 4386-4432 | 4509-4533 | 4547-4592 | 0.5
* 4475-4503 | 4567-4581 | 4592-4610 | -1.0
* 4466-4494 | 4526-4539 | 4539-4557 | 1.0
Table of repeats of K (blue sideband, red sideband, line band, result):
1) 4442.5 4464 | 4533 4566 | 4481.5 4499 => -0.12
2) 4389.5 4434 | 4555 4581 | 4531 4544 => 1.03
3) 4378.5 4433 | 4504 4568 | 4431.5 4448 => -0.31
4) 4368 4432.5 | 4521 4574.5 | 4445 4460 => -0.51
